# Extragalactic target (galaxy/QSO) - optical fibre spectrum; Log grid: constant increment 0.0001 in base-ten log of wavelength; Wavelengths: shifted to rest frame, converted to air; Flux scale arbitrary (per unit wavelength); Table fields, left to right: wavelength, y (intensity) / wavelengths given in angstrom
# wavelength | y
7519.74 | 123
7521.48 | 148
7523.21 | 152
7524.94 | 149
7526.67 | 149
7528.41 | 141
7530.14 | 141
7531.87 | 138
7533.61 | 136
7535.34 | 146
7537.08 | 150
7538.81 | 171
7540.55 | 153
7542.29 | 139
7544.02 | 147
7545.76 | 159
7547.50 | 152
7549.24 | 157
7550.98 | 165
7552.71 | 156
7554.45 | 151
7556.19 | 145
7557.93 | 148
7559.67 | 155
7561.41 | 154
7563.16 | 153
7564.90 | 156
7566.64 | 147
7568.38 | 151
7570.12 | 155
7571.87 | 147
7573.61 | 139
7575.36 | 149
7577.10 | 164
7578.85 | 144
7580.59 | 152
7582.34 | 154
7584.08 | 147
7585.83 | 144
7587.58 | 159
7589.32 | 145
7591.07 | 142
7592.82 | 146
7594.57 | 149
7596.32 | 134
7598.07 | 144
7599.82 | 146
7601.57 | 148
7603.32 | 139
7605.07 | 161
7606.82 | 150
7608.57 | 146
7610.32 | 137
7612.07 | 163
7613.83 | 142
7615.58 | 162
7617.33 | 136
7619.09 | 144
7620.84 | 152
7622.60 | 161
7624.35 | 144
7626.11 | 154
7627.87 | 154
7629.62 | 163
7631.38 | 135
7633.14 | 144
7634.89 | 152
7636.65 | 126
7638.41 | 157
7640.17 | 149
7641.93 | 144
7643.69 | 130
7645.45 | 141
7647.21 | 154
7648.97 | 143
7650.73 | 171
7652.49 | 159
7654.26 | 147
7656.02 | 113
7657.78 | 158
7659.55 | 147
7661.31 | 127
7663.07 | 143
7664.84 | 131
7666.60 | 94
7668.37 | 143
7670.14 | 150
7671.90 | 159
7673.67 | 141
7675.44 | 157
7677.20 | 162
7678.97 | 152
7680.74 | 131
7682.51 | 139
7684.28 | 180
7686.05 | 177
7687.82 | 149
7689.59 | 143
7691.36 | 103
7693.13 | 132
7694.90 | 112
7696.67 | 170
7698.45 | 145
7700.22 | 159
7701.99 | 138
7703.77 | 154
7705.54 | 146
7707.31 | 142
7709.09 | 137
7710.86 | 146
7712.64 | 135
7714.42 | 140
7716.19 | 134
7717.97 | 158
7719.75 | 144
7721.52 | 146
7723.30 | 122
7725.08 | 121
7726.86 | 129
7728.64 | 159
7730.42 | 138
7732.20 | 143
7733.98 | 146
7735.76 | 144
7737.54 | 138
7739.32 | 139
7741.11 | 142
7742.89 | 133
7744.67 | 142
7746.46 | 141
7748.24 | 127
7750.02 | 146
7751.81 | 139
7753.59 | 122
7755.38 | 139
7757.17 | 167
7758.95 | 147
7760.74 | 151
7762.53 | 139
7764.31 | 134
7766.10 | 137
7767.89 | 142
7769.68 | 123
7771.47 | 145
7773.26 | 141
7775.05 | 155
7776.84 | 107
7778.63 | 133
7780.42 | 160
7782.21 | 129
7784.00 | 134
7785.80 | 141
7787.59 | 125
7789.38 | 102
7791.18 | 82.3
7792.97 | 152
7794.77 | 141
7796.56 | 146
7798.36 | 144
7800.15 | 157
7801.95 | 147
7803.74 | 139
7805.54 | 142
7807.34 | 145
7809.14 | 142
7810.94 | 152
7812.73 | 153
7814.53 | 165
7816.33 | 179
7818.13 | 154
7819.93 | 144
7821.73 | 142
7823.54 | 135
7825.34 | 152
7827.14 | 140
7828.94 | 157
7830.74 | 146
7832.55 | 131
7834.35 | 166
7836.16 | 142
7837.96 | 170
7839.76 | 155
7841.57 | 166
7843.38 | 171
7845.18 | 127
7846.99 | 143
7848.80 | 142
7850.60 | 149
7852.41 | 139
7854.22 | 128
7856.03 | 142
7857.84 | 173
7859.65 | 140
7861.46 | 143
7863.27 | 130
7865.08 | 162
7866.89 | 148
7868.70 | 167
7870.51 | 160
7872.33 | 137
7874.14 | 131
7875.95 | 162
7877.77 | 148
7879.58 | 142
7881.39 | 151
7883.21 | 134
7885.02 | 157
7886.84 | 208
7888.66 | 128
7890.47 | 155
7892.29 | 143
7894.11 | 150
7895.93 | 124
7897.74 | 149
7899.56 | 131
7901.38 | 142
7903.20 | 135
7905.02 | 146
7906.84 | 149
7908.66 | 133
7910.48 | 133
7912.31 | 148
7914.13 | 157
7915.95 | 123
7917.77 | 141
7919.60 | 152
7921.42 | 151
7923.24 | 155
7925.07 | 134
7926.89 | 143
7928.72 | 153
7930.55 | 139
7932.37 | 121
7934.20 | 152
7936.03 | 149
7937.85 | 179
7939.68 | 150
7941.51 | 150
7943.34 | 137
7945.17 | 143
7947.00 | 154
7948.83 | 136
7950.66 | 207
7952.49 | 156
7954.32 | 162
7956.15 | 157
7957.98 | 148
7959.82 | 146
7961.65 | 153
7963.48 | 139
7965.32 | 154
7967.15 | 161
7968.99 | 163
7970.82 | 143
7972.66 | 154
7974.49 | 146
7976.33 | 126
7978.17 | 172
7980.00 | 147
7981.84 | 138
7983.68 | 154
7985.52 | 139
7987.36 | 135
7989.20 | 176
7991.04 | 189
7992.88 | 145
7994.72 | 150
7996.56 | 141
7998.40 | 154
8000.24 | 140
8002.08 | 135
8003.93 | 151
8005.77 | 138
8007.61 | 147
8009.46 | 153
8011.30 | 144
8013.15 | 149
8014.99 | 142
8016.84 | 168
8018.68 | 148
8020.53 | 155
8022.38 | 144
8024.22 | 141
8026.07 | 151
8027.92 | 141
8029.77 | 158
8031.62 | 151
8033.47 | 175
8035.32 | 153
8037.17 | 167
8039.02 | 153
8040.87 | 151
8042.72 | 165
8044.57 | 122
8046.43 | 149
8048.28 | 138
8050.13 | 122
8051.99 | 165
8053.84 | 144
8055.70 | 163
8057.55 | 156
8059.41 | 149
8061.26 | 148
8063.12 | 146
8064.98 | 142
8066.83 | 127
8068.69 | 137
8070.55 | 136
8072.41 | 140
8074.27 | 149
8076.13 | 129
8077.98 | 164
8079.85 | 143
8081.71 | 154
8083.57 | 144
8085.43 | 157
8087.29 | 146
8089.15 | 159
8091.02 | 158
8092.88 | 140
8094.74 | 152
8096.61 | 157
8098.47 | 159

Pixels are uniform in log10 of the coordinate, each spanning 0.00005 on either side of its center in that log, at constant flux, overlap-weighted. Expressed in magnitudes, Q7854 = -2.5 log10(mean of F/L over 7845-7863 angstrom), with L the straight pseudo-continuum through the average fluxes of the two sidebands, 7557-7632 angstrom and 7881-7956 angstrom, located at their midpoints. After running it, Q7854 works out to 0.04 mag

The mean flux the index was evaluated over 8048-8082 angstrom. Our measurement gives 145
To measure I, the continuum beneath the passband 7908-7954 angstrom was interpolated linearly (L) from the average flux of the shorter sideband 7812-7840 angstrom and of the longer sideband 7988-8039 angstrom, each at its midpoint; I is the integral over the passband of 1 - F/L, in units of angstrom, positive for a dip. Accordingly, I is 1.2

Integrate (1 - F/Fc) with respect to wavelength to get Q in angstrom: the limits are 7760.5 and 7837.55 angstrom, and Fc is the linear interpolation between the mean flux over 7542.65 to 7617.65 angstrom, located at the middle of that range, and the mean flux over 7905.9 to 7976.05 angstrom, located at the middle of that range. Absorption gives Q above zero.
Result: 3.9 angstrom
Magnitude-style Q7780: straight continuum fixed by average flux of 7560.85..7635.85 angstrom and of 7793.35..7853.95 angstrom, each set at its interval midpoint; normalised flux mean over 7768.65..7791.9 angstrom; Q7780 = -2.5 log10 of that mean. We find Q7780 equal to 0.153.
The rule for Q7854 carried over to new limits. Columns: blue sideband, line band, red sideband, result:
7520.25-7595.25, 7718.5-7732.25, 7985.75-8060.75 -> 0.09 mag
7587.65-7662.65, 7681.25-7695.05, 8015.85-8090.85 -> 0.03 mag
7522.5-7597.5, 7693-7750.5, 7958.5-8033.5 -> 0.07 mag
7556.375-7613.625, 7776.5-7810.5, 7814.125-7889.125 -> 0.11 mag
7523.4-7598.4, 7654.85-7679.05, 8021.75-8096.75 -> 0.06 mag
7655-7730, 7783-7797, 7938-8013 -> 0.14 mag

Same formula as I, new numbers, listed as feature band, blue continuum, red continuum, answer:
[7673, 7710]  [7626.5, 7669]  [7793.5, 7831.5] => -0.46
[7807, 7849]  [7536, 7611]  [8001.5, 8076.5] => -0.67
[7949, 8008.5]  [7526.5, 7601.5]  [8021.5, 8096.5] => -1.35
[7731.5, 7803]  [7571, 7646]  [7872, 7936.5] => 3.87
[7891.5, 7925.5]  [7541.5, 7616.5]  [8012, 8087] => 1.55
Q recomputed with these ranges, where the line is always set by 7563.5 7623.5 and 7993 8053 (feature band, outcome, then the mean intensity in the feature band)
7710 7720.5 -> 0.4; 143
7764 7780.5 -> 1.3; 137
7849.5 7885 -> 0.4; 147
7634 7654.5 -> 0.1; 148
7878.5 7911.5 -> 0.8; 145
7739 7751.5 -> 0.9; 139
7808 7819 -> -0.6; 157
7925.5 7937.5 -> 0.4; 144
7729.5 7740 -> 0.5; 141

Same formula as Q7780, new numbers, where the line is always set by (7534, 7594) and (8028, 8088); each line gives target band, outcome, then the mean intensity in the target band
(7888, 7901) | 0.07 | 140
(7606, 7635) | 0.01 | 149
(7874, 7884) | 0.02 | 146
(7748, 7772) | 0.07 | 140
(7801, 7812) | 0.04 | 145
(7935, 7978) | -0.03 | 153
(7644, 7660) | 0.02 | 147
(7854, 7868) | 0.02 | 147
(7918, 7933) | 0.04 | 144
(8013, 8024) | -0.02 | 151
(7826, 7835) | 0.01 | 148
